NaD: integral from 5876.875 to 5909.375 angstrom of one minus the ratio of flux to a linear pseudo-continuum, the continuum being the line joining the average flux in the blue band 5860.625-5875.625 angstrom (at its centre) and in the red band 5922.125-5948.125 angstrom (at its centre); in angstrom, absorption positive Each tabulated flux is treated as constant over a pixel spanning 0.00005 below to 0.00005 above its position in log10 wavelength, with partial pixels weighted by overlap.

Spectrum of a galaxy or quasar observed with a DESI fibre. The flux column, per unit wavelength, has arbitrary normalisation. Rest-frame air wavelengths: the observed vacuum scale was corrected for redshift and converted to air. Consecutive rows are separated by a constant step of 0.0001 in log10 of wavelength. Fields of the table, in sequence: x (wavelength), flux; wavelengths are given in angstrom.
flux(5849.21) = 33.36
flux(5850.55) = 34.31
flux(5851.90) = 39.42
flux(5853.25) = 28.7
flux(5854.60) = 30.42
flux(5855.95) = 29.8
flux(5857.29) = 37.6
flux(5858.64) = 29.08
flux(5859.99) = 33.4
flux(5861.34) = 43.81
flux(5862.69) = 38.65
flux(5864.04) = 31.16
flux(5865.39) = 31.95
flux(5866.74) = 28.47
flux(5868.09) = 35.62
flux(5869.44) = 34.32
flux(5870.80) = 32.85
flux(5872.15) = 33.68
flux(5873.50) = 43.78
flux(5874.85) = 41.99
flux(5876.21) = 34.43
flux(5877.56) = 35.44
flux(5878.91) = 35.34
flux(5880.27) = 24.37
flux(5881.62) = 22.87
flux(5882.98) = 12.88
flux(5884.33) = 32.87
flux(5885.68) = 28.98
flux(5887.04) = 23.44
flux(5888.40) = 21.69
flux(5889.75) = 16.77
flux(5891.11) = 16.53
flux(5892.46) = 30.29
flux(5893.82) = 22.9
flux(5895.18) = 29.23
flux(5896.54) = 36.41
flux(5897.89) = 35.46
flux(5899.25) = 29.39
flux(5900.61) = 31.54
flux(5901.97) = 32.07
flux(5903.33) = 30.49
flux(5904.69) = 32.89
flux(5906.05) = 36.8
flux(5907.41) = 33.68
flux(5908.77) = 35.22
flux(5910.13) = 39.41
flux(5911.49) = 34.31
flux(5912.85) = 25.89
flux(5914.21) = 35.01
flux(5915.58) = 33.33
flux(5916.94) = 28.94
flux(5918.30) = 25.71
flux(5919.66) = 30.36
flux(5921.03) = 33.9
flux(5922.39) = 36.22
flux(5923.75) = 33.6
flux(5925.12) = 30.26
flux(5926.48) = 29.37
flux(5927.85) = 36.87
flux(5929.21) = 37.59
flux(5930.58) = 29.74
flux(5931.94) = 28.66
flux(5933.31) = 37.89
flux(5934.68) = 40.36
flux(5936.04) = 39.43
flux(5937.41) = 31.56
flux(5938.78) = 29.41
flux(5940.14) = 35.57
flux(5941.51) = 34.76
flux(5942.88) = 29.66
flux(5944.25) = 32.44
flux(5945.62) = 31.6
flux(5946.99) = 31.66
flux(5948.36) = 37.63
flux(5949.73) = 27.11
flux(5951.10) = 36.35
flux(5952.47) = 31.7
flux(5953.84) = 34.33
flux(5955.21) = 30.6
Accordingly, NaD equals 5.94 angstrom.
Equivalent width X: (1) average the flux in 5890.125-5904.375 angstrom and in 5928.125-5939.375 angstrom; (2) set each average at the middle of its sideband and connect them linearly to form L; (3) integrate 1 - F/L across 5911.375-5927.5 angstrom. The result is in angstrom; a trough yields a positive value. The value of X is 0.5 angstrom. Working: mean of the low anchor 29.2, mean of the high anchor 34.5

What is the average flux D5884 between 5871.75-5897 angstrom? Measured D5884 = 28.5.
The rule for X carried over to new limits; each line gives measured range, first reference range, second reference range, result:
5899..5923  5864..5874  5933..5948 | 1.0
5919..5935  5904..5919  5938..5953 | -0.4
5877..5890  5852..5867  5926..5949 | 3.0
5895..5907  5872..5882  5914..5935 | 0.2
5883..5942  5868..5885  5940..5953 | 2.2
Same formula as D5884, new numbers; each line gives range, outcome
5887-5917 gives 30.2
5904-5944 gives 33.3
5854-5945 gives 31.9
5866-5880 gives 35.2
